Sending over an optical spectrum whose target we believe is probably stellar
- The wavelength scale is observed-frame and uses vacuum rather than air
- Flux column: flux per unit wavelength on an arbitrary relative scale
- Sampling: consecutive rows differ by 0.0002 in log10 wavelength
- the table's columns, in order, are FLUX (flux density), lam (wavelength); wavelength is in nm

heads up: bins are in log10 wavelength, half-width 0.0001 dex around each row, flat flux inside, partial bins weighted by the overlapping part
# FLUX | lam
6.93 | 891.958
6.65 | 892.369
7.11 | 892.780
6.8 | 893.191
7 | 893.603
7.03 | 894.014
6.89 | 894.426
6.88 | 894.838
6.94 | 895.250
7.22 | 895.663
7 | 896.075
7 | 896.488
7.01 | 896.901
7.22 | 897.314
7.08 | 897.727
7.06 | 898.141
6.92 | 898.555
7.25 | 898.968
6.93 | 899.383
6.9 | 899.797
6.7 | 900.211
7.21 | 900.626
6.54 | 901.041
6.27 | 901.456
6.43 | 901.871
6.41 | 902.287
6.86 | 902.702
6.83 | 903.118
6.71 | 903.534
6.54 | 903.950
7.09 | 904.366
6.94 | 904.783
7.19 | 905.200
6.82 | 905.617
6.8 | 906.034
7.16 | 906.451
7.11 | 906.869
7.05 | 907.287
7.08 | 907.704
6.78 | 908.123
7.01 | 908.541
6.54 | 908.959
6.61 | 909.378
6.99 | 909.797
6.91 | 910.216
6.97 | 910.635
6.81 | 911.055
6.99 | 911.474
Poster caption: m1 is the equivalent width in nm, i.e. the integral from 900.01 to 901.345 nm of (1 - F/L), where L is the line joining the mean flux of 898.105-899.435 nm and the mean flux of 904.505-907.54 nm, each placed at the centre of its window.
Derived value 0.050 nm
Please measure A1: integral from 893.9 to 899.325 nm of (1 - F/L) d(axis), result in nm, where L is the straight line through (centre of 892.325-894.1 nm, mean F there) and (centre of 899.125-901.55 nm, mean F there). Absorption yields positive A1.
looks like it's -0.13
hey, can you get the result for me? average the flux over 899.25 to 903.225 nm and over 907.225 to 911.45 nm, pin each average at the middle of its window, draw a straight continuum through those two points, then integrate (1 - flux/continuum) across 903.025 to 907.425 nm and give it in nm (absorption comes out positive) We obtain -0.09 nm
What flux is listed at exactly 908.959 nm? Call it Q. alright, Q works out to 6.54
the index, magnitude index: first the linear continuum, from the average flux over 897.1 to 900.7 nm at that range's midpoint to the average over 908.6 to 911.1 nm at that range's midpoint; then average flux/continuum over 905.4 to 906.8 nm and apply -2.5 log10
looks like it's -0.01 mag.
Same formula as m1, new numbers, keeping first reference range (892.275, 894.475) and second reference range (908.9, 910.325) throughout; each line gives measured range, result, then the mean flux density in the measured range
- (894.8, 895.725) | -0.01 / 7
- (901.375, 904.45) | 0.09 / 6.64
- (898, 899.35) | -0.04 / 7.06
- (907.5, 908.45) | -0.02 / 6.93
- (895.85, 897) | -0.02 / 7.01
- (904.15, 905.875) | -0.05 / 7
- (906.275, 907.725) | -0.06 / 7.1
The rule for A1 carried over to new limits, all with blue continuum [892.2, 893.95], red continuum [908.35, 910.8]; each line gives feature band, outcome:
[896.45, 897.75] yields -0.04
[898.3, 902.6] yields 0.07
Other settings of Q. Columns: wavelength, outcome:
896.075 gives 7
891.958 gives 6.93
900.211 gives 6.7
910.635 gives 6.97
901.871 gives 6.43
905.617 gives 6.82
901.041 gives 6.54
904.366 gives 7.09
